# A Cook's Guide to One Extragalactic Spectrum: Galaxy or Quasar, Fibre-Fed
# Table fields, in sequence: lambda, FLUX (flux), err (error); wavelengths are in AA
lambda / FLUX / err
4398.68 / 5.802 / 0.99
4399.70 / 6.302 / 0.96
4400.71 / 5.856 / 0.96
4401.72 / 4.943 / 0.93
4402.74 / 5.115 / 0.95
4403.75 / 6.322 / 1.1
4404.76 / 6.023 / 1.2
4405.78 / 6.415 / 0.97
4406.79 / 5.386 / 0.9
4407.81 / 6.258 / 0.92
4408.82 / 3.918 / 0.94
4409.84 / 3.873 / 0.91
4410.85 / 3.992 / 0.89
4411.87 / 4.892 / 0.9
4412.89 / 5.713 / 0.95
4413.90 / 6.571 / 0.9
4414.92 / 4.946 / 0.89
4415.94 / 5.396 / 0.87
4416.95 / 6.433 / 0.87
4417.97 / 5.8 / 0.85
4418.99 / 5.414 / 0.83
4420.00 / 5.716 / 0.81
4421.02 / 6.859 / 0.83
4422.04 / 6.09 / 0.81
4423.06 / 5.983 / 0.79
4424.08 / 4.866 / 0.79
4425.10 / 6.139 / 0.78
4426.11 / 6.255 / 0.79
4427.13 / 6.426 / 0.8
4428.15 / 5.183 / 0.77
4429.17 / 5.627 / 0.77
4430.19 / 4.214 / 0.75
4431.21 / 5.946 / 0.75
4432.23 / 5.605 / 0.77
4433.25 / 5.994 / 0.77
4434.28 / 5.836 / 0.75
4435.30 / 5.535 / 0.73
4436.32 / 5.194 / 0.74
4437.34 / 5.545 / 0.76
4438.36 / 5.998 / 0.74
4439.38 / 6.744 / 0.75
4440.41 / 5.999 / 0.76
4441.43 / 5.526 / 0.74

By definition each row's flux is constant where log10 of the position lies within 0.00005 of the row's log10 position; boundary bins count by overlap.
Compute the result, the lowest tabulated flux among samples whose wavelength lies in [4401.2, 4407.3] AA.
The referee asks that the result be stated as 4.943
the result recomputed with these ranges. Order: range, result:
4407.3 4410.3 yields 3.873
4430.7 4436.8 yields 5.194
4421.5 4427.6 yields 4.866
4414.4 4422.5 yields 4.946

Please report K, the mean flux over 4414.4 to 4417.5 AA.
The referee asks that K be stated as 5.59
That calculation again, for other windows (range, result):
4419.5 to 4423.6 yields 6.14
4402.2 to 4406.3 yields 5.96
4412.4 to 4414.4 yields 6.16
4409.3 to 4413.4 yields 4.62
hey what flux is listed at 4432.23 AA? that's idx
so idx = 5.605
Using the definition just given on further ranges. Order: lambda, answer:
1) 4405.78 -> 6.415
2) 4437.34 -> 5.545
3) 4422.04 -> 6.09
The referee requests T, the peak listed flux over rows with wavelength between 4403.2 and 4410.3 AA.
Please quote 6.415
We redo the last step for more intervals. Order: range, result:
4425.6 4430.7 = 6.426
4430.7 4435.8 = 5.994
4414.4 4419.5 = 6.433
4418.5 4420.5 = 5.716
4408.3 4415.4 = 6.571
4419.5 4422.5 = 6.859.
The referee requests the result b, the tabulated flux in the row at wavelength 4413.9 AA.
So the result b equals 6.571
